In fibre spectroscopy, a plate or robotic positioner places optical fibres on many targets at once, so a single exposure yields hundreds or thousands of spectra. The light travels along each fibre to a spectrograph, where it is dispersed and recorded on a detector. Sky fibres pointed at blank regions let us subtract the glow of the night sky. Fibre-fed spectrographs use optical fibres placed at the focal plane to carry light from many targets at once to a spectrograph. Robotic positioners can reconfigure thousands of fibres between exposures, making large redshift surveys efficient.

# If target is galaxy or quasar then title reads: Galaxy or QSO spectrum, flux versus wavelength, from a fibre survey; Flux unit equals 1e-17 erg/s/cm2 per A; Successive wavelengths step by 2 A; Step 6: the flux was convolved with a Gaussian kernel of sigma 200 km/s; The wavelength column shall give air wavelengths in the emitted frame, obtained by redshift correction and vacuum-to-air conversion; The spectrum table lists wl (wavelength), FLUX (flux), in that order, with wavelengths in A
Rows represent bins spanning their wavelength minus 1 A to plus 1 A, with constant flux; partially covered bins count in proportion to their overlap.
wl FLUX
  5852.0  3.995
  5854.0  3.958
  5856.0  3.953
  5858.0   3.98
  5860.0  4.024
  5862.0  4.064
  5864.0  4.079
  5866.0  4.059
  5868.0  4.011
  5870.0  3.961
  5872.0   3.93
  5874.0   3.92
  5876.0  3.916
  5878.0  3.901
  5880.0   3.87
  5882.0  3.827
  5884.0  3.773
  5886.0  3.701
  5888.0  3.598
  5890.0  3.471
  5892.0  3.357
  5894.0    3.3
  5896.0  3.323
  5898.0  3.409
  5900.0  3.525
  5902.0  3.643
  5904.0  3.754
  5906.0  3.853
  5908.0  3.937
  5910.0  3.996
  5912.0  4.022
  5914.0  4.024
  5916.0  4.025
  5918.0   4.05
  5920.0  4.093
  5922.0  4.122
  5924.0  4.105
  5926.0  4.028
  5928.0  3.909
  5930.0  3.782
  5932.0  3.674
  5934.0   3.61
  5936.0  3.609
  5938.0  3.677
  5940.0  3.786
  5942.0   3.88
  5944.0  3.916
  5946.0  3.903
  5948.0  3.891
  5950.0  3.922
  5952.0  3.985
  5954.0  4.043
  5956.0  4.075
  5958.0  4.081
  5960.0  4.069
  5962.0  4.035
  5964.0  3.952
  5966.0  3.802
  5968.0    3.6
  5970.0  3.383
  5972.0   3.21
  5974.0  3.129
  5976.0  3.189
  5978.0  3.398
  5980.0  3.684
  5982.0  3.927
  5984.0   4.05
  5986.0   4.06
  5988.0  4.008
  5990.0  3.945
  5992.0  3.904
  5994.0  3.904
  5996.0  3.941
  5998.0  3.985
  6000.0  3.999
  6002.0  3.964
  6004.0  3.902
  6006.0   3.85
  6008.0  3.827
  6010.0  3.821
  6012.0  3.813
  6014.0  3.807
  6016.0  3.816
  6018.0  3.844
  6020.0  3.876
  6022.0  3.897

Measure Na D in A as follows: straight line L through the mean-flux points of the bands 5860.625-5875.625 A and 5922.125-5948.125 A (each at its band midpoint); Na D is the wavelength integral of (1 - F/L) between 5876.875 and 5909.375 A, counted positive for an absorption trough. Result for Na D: 2.4 A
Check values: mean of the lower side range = 4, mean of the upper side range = 3.84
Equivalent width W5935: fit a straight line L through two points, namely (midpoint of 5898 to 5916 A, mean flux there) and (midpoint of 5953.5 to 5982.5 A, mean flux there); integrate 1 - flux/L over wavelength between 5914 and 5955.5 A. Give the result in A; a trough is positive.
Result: -1.5 A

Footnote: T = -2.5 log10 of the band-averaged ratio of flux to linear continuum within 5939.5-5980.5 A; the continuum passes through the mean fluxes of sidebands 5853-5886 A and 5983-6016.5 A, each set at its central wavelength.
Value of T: 0.047 mag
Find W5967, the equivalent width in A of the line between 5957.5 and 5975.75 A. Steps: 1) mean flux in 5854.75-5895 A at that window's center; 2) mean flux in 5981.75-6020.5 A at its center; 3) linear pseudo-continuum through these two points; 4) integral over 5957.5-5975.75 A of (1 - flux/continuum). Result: 1.1 A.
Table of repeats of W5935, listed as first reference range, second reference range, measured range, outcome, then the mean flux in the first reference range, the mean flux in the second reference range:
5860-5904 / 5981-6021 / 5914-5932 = -0.9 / 3.75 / 3.91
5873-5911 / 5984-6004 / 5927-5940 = 0.3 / 3.69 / 3.97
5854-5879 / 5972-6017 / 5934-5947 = 0.3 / 3.98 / 3.8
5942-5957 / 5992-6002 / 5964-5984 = 2.1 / 3.96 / 3.95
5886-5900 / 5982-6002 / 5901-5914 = -1.3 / 3.44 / 3.97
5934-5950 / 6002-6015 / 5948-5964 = -0.9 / 3.8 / 3.85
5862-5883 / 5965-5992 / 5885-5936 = 1.0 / 3.95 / 3.65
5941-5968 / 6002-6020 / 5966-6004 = 1.5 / 3.95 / 3.84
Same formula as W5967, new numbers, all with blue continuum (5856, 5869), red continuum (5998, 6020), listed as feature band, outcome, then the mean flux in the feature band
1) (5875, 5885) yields 0.4 A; 3.86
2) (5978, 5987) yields 0.1 A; 3.87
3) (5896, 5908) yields 1.1 A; 3.64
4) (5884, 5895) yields 1.3 A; 3.51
